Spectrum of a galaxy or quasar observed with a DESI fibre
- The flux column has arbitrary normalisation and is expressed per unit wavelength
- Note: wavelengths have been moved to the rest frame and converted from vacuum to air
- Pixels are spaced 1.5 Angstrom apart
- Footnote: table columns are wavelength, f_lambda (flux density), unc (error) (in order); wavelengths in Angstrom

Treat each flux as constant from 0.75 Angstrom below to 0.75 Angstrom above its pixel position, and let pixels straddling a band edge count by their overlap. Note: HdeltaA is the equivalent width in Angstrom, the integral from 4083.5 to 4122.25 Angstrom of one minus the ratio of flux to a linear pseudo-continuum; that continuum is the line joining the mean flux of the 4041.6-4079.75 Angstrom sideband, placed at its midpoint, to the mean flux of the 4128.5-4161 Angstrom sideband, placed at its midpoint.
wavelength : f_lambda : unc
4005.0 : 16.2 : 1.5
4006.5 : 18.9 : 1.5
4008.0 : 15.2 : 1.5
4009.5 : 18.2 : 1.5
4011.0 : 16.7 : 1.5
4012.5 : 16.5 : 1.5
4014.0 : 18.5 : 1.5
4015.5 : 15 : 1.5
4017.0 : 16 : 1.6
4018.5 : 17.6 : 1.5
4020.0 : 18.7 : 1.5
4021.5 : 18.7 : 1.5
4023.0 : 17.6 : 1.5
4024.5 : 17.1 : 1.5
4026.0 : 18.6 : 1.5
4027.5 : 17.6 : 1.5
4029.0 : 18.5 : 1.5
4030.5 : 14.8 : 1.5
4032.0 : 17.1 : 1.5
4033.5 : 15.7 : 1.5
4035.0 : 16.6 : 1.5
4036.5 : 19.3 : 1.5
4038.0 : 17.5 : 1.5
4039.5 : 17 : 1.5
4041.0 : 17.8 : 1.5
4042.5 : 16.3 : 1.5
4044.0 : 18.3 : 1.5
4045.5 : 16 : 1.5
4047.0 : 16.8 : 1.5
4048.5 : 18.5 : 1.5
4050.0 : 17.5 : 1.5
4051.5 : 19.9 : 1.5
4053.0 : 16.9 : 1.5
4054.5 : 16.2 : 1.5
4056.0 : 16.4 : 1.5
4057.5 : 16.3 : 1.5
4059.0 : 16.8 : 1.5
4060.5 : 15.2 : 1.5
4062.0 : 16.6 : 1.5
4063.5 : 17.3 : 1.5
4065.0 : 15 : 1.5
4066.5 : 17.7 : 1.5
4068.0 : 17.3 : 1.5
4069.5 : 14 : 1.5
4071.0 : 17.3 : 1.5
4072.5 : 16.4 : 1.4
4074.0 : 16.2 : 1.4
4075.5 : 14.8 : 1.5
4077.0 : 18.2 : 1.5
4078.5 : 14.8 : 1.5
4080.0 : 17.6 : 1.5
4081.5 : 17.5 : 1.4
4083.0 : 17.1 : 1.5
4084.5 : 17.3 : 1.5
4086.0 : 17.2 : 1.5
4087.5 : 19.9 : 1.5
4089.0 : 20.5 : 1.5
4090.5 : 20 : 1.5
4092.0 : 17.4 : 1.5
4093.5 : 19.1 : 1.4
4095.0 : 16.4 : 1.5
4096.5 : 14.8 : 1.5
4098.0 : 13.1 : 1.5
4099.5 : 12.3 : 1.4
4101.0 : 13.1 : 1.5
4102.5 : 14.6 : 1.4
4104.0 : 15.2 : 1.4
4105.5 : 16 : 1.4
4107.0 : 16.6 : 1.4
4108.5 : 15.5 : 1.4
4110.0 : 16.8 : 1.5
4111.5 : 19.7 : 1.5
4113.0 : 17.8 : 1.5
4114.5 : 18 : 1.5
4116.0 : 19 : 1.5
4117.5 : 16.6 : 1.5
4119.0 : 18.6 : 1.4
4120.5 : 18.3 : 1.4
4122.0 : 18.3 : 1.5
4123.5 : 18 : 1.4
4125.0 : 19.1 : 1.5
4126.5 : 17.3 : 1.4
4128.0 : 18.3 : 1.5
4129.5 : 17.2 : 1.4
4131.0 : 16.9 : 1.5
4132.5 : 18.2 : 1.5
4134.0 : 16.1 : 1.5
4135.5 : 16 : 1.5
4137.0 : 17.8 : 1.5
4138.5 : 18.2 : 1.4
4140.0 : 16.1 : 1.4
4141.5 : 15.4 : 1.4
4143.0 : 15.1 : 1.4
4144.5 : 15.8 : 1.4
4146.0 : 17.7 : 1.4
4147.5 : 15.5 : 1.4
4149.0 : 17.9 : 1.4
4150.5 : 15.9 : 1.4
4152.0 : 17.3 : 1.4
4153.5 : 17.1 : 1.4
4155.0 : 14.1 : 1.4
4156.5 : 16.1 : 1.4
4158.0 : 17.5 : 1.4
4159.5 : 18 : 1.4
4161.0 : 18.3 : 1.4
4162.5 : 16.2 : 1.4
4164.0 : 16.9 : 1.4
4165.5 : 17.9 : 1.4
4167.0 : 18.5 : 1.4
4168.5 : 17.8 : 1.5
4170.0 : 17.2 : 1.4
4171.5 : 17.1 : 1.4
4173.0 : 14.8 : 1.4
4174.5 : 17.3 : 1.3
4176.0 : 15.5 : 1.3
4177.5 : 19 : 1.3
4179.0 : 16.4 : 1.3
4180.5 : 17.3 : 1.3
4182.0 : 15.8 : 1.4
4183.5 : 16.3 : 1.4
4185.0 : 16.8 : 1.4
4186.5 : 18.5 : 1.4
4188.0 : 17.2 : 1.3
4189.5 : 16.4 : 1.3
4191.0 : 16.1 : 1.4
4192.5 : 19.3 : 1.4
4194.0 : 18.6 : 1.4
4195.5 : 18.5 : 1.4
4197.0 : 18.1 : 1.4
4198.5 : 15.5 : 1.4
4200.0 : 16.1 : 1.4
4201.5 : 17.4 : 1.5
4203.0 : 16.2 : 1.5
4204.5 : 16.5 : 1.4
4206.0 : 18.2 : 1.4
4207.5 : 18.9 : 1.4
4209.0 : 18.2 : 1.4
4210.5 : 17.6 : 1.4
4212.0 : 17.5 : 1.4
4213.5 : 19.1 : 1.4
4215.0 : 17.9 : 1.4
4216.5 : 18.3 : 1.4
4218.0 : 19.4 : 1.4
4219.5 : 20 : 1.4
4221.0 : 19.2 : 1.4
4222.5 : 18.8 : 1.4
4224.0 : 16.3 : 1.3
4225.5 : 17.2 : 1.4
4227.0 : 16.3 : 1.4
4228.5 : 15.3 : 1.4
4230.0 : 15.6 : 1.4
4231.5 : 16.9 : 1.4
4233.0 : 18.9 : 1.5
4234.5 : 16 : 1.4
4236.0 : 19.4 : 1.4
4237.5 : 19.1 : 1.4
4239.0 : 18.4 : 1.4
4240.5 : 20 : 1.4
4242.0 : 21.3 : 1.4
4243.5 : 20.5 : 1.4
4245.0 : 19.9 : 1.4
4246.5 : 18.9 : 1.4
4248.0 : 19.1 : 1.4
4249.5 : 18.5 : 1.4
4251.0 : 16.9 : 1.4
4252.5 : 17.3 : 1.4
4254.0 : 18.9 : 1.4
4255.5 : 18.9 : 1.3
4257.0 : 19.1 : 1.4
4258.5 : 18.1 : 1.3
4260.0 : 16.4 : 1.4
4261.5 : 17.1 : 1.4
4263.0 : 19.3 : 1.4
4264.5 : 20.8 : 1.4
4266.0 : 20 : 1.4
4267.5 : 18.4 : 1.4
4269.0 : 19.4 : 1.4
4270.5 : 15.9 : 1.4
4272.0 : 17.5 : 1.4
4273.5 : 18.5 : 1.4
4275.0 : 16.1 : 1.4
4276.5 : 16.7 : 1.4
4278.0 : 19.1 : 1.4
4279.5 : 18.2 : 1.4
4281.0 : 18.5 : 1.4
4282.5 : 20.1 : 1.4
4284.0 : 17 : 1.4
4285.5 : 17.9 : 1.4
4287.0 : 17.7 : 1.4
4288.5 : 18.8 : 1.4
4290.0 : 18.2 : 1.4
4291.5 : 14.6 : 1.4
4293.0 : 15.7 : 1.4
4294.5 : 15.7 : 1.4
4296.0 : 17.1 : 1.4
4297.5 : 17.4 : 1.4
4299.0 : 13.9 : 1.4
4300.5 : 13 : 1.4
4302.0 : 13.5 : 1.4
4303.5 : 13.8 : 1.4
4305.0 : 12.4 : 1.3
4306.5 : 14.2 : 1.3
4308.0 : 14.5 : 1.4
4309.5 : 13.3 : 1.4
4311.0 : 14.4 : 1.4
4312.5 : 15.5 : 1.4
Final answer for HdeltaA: -0.67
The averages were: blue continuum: 16.7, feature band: 17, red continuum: 16.7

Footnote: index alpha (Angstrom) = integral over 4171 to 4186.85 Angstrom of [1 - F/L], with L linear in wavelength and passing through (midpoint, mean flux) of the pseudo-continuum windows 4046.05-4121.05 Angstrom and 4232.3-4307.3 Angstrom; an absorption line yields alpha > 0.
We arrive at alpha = 0.5 Angstrom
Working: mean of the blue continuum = 16.8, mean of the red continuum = 17.6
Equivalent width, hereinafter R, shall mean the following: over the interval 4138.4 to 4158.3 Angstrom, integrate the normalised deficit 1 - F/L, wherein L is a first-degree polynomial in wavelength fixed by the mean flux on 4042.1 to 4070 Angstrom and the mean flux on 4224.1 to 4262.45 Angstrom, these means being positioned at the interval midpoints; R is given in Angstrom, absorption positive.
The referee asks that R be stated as 1.3 Angstrom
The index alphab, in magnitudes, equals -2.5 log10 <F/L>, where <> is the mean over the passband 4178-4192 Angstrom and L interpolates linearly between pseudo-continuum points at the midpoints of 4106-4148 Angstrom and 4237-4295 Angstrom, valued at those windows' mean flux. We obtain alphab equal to 0.05 mag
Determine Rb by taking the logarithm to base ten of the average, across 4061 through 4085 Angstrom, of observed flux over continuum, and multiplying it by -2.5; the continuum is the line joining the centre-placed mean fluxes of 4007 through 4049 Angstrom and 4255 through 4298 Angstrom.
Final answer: 0.05 mag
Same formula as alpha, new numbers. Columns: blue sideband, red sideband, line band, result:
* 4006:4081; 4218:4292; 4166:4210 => 1.5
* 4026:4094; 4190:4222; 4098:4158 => 2.8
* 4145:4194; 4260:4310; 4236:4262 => -2.9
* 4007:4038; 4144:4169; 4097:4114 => 1.5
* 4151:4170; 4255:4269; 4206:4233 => 0.3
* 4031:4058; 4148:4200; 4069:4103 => 1.3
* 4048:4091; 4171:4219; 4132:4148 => 0.7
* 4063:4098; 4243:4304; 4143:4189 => 1.1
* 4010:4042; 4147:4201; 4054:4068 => 0.6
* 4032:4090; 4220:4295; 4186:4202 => 0.3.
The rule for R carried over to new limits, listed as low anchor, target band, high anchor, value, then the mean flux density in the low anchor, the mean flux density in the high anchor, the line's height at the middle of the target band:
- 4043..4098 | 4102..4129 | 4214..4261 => -0.1 Angstrom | 17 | 18.3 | 17.4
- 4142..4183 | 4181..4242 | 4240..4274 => 0.4 Angstrom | 16.8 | 18.7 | 17.8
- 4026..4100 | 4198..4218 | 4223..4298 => 0.1 Angstrom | 16.9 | 18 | 17.7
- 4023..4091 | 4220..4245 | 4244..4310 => -1.4 Angstrom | 17.1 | 17.2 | 17.2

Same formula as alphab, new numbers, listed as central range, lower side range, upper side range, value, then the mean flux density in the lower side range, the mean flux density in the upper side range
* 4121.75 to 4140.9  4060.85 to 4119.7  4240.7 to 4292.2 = -0.02 mag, 16.7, 18.4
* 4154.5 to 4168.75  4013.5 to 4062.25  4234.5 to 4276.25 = 0.05 mag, 17.2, 18.6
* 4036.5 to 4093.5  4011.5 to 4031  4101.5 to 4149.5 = 0.00 mag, 17.3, 17.1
